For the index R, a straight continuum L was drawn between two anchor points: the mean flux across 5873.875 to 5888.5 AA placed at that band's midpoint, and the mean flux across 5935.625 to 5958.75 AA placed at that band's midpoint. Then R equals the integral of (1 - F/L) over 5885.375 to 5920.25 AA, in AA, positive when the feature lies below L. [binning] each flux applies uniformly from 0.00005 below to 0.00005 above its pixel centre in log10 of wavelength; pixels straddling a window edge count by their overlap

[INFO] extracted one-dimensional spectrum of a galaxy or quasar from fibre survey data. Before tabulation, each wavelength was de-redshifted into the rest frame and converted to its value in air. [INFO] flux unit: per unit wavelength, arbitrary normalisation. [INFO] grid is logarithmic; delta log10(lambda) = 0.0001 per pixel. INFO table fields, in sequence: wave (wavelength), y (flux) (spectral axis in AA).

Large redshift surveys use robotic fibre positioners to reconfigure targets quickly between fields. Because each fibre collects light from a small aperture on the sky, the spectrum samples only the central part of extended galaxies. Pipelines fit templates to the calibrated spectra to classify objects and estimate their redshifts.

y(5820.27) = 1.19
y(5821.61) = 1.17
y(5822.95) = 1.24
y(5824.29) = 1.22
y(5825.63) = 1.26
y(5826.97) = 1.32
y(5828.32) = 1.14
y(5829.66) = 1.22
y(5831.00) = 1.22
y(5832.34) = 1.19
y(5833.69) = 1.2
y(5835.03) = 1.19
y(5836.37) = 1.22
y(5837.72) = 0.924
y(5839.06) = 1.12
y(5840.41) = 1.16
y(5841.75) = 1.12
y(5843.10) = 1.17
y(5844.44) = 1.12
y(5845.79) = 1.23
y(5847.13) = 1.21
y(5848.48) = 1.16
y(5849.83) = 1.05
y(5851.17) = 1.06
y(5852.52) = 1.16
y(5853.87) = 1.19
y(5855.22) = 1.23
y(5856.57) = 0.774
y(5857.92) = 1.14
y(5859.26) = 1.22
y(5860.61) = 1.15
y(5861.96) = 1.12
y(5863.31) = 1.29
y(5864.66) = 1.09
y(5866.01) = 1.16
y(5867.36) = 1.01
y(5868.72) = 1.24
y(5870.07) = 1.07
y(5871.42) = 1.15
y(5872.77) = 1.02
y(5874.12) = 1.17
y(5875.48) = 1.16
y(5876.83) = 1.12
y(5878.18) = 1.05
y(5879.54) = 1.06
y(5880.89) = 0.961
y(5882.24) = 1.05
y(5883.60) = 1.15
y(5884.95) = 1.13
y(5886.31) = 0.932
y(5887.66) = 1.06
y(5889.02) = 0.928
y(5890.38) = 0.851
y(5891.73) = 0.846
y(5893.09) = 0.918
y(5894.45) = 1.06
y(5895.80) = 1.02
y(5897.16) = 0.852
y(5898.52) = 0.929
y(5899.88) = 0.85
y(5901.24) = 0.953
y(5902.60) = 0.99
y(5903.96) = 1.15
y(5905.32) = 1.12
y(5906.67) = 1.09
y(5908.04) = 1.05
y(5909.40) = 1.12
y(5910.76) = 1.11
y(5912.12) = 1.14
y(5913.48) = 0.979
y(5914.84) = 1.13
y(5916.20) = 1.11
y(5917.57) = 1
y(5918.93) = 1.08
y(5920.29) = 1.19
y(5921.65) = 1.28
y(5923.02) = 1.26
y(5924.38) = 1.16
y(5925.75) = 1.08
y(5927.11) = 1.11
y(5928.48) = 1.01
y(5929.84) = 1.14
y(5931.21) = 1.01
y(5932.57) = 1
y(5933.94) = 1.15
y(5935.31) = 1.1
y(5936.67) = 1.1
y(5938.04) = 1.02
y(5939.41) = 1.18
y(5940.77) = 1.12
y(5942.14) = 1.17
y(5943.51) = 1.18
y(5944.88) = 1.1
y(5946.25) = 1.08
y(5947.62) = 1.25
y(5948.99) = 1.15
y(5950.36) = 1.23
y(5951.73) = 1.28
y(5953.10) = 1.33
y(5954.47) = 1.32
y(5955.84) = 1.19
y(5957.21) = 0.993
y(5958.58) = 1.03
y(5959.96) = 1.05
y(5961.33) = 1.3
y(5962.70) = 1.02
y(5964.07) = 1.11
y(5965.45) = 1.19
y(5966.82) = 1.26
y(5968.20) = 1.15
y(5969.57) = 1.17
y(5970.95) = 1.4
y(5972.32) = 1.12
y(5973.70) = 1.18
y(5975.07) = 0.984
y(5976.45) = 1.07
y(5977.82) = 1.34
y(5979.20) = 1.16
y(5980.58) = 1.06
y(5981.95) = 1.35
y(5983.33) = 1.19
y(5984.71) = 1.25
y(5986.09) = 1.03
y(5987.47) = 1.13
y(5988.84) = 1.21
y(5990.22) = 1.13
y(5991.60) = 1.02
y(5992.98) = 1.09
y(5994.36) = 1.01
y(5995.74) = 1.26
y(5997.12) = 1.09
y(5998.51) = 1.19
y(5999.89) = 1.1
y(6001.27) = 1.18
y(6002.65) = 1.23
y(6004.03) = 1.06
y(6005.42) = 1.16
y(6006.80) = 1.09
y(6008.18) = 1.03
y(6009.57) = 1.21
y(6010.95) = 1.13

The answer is 2.8 AA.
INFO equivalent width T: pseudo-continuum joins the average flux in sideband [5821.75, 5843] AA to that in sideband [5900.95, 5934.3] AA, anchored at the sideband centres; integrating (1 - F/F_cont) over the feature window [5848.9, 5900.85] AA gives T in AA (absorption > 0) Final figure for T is 3.8 AA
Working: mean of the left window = 1.18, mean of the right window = 1.1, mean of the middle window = 1.06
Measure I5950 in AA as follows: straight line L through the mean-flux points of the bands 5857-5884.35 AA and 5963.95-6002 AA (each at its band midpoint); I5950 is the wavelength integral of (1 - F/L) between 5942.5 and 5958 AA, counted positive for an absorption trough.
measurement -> -0.6 AA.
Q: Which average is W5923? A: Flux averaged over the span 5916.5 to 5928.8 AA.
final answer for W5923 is 1.13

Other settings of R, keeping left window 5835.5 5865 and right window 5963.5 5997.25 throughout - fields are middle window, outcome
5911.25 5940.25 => 1.06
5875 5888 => 0.84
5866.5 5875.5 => 0.18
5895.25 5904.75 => 1.48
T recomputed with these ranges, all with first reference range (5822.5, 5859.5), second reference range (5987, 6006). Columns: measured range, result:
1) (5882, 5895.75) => 1.9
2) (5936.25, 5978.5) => -0.9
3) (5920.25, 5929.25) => -0.1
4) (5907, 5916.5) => 0.5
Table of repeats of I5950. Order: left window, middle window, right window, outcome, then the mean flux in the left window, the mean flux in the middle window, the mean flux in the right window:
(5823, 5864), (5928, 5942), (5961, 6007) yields 0.8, 1.16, 1.09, 1.15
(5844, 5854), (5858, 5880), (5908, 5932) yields 0.1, 1.15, 1.13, 1.11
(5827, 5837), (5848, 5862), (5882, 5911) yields 0.2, 1.2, 1.11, 1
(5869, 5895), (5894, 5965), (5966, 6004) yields -0.6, 1.04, 1.1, 1.16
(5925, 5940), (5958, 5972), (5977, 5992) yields -0.4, 1.08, 1.17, 1.17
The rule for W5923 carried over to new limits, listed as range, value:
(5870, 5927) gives 1.06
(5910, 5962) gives 1.13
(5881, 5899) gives 0.979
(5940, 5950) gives 1.15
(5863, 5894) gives 1.06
